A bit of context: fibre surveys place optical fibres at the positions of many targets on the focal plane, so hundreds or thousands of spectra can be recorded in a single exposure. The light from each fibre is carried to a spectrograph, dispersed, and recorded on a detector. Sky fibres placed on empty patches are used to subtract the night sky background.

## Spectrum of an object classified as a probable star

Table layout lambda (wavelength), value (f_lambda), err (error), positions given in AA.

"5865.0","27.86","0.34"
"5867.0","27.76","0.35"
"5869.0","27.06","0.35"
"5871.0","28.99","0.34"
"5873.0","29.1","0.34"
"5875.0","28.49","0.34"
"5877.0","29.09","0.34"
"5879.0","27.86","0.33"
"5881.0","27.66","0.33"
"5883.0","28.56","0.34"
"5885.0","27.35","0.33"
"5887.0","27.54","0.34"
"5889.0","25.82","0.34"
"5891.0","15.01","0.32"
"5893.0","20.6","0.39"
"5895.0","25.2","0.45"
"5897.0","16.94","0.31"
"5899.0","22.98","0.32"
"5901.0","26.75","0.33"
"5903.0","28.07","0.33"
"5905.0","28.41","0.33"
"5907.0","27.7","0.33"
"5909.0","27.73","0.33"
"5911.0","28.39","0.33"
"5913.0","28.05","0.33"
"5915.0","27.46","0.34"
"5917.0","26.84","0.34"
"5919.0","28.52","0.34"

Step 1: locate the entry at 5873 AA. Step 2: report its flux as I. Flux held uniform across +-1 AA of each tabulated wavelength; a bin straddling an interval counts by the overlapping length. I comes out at 29.1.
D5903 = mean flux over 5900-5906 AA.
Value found 27.7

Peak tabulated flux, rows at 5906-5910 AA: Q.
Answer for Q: 27.73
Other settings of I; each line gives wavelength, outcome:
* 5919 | 28.52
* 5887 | 27.54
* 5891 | 15.01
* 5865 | 27.86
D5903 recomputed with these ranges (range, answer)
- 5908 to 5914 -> 28.1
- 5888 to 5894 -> 20.5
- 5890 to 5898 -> 19.4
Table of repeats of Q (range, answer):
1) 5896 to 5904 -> 28.07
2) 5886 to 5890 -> 27.54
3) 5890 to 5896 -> 25.2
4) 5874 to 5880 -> 29.09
